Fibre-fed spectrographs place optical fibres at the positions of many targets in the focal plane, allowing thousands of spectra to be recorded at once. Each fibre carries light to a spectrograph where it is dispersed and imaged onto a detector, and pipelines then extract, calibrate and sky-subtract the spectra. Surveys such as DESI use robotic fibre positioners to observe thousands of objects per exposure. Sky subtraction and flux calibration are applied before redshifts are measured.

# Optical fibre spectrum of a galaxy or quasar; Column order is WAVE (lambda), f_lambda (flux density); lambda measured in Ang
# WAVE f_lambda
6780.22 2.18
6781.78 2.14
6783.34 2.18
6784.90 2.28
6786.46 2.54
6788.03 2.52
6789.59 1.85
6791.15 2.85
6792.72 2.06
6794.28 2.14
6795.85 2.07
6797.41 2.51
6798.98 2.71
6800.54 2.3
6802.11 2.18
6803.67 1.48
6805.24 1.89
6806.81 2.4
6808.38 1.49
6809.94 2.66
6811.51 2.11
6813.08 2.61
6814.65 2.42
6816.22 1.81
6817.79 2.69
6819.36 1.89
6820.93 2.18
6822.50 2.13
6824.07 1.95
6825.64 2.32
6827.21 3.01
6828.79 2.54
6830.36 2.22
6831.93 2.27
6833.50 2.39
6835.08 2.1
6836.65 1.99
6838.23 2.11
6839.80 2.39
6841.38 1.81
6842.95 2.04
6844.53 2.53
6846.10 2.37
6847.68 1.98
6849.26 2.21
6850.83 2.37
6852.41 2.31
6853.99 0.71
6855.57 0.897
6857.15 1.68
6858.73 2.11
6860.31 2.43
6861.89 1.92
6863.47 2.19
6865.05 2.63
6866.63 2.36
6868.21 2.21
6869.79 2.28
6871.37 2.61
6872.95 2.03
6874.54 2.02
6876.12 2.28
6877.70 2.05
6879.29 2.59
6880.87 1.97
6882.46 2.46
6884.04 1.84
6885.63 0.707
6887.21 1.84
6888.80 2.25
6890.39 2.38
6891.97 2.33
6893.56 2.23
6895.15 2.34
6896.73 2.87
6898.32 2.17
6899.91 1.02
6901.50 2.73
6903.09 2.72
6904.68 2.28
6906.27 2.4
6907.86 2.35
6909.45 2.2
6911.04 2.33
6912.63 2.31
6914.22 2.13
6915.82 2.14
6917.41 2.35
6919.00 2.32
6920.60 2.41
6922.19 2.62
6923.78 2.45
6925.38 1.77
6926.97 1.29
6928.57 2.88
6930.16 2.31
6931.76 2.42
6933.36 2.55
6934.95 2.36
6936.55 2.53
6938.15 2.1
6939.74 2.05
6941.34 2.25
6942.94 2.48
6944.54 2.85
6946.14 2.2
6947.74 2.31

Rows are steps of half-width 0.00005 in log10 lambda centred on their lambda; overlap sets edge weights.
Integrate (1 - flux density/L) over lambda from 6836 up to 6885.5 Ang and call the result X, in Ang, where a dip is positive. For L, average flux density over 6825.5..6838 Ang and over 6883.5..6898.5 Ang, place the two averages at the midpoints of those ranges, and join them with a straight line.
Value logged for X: 2.9 Ang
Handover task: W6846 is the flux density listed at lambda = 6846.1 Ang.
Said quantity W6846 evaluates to 2.37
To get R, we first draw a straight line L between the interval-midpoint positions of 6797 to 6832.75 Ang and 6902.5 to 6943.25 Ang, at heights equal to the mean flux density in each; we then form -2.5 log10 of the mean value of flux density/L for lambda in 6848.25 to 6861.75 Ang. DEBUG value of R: 0.22 mag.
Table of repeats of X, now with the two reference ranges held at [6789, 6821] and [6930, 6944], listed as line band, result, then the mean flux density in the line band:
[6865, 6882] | 0.1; 2.26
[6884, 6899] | 1.3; 2.11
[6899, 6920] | 0.6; 2.25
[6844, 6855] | 1.1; 2.03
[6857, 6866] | 0.3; 2.2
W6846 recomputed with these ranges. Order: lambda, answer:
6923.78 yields 2.45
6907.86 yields 2.35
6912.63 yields 2.31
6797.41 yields 2.51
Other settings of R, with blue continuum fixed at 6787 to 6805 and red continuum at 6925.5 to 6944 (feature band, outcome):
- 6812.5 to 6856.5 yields 0.050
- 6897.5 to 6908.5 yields 0.016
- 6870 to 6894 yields 0.078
